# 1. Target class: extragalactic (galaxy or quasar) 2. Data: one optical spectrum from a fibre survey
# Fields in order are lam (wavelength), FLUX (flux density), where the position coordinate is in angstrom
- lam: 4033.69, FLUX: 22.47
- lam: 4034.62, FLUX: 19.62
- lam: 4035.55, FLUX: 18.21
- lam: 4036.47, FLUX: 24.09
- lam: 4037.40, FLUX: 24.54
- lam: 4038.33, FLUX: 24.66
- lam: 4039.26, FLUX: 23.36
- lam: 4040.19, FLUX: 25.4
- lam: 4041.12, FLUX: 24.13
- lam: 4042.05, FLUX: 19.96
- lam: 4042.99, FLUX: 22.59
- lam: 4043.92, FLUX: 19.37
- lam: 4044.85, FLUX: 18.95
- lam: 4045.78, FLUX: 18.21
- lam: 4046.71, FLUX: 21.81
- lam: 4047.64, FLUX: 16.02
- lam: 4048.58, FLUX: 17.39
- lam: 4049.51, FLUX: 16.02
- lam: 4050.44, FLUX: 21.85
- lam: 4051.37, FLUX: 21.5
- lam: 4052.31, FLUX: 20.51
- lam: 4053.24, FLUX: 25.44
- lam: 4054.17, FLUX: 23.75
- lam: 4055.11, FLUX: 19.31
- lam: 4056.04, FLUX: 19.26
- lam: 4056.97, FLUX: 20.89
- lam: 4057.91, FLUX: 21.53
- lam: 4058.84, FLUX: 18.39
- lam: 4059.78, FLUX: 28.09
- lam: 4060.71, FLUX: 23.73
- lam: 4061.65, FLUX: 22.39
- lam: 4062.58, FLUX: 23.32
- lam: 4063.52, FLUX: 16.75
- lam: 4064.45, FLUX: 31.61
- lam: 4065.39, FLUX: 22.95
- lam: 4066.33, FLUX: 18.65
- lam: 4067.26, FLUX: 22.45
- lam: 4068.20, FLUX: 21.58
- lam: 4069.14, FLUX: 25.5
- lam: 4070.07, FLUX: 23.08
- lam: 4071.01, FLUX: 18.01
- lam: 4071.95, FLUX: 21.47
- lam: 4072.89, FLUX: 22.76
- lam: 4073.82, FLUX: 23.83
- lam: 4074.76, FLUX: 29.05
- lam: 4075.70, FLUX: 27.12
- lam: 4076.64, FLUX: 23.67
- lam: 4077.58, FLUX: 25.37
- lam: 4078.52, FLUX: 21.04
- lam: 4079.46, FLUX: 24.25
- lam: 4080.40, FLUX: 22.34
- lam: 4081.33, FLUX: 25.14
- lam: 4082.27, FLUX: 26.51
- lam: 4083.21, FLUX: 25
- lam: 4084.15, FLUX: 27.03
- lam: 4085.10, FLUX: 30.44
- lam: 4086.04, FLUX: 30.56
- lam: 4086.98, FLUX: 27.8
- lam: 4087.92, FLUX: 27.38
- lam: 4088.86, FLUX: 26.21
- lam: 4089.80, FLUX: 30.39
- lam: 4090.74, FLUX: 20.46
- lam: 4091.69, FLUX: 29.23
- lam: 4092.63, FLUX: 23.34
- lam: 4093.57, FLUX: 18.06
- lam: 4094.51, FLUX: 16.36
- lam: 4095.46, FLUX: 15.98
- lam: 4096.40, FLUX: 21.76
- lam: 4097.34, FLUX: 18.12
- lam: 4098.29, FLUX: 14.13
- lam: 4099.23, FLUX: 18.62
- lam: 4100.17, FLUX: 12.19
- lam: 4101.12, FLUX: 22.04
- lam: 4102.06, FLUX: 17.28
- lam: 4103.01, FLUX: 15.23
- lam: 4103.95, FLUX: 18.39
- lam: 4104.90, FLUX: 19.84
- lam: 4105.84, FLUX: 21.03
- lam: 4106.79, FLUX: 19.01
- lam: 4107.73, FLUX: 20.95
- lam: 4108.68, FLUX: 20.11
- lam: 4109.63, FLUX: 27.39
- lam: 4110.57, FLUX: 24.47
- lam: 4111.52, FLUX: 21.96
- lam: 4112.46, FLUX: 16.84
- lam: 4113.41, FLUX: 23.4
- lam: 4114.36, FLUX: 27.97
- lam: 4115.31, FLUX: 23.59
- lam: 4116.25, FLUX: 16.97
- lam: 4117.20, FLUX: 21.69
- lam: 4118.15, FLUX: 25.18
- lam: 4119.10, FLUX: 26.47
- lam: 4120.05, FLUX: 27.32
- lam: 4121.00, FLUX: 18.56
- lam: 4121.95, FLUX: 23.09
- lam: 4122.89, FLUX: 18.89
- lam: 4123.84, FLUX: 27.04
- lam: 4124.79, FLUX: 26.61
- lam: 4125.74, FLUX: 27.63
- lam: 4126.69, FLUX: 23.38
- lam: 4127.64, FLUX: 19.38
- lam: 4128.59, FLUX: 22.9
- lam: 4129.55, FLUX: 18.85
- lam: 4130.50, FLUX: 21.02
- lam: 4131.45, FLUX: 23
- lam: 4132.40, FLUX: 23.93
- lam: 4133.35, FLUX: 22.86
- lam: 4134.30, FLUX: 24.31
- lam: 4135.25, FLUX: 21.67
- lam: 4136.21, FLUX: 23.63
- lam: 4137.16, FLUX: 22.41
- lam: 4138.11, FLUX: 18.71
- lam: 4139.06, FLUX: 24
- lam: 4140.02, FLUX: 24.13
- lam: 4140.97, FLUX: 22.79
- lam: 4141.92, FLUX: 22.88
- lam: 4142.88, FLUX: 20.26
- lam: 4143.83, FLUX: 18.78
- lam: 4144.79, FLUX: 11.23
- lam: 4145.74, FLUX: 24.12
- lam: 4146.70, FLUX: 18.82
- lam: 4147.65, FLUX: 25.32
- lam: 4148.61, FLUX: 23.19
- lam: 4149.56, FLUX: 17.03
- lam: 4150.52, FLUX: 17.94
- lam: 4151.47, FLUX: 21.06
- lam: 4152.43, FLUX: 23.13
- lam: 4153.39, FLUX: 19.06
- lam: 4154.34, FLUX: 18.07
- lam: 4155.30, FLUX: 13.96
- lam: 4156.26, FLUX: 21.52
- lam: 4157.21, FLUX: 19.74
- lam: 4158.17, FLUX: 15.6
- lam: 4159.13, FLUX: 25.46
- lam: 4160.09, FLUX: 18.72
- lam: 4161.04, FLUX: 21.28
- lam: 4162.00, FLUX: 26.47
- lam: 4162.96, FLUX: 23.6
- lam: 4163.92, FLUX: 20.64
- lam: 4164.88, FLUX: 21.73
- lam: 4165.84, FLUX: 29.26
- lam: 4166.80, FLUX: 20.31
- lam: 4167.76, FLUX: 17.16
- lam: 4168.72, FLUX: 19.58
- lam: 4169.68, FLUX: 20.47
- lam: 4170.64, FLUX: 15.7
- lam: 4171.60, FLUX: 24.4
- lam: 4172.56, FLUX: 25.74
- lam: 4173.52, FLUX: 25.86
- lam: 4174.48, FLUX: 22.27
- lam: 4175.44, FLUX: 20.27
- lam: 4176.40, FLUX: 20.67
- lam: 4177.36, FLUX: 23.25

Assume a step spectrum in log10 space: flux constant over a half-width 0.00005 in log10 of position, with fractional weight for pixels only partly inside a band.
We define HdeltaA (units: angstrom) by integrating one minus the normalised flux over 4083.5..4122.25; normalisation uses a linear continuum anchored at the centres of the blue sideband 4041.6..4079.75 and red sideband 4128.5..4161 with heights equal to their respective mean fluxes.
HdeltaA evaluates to -1.3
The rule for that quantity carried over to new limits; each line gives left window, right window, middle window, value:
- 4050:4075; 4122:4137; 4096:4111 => 2.2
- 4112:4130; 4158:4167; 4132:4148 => 0.7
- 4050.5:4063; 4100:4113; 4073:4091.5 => -4.4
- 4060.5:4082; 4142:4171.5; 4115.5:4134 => -1.2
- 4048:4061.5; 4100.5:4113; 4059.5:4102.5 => -4.8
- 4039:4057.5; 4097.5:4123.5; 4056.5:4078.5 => -2.5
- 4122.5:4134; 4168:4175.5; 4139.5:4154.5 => 1.3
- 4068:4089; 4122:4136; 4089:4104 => 2.9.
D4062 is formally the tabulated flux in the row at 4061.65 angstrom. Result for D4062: 22.39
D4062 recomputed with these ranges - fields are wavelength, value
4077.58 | 25.37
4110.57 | 24.47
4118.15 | 25.18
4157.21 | 19.74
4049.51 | 16.02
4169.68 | 20.47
